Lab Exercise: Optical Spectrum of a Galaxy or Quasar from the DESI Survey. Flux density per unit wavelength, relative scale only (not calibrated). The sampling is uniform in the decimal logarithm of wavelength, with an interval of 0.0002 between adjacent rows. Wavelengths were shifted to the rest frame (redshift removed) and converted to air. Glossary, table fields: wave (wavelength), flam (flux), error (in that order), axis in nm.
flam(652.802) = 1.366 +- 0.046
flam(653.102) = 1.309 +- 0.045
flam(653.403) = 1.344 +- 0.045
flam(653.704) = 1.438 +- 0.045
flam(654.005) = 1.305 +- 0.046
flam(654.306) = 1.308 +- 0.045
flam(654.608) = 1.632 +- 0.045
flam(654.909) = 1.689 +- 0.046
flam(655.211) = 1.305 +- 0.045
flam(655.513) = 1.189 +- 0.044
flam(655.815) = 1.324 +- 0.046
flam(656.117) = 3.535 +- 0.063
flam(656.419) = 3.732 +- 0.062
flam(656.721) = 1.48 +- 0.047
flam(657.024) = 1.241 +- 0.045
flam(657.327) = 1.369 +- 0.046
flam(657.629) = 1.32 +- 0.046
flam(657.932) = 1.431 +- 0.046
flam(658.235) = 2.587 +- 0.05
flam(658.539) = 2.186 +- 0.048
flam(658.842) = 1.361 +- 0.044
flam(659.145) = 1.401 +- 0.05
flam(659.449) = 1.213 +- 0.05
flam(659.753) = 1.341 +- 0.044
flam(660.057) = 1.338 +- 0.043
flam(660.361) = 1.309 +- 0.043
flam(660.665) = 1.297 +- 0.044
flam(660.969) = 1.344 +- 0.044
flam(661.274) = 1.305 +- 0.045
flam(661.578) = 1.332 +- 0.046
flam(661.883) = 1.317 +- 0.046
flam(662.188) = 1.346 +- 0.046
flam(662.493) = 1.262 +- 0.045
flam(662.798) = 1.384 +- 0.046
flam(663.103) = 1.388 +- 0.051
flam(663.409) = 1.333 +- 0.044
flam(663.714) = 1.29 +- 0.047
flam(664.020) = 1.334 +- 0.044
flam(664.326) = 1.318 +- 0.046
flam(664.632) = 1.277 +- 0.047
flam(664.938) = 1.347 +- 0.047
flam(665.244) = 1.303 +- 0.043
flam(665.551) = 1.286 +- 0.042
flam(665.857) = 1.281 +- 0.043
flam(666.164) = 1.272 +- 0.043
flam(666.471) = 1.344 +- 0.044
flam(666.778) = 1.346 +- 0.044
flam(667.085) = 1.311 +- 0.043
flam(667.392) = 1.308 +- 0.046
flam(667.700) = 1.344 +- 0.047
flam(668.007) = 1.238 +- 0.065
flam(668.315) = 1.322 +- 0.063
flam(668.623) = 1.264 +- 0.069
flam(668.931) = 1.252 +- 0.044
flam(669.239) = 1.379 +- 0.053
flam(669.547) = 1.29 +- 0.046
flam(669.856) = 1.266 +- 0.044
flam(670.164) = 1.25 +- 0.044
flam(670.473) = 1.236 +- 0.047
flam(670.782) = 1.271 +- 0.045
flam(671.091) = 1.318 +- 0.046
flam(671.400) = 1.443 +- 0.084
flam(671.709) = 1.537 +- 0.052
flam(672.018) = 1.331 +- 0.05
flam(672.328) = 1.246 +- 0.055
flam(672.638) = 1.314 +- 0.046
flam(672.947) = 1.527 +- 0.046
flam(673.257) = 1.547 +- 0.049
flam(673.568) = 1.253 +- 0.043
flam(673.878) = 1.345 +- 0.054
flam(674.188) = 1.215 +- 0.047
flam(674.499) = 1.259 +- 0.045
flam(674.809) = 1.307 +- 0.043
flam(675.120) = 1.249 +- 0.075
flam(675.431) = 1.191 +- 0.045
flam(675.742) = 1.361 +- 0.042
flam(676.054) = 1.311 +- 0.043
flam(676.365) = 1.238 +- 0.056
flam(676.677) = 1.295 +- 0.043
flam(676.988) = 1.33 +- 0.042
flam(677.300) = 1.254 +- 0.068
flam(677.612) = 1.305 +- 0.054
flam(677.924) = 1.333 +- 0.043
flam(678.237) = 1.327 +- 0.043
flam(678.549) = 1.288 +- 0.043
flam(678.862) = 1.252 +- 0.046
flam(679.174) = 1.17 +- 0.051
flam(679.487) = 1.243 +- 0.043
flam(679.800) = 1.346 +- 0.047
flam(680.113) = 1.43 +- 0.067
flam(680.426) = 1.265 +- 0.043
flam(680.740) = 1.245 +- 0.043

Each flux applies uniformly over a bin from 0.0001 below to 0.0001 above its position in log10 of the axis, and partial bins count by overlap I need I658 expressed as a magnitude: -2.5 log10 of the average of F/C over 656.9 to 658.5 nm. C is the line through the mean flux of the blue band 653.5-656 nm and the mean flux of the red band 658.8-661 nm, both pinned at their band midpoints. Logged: -0.20 mag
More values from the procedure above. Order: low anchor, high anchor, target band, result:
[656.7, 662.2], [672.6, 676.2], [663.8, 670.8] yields 0.07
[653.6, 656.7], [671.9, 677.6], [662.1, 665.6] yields 0.21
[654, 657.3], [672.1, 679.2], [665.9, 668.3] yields 0.16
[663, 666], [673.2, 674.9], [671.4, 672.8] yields -0.05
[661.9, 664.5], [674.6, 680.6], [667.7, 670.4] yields 0.02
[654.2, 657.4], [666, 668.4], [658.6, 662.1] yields 0.20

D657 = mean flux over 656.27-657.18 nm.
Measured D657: 2.14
